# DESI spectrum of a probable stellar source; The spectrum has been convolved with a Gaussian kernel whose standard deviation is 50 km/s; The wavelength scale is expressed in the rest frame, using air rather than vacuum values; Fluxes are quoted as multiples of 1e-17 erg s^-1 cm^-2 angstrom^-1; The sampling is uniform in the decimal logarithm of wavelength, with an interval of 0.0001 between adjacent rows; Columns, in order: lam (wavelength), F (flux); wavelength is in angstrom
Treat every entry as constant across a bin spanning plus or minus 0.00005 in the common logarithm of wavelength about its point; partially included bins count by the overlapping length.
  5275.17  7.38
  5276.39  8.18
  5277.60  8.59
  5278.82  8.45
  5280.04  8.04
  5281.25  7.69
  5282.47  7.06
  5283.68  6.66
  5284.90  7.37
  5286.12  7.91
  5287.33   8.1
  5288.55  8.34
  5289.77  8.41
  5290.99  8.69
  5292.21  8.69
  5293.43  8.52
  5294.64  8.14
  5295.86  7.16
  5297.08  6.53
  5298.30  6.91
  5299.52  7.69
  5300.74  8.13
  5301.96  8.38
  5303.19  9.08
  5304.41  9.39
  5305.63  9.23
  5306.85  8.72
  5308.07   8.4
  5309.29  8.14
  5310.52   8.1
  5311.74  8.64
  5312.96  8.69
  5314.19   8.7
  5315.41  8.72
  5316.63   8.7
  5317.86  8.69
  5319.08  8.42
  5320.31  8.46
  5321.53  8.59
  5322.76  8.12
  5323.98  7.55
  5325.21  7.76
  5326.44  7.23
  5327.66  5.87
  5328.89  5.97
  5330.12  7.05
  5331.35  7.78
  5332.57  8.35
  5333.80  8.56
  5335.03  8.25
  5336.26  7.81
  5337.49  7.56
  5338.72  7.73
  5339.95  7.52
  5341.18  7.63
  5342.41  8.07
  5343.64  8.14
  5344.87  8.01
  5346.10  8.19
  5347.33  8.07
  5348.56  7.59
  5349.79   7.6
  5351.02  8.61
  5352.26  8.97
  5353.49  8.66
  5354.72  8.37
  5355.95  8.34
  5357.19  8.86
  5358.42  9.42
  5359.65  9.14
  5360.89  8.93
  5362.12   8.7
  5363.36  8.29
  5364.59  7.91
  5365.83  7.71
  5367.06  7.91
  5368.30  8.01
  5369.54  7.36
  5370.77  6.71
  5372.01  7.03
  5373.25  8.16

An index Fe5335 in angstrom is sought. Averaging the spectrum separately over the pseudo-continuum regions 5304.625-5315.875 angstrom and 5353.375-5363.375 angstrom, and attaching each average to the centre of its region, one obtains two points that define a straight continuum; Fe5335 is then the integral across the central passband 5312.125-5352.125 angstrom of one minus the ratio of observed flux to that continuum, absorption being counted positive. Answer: 3.4 angstrom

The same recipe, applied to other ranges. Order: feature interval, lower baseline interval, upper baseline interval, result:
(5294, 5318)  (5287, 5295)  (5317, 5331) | -0.7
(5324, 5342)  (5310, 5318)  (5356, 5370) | 2.1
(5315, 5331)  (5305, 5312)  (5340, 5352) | 1.1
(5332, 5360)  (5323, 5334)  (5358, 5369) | -1.3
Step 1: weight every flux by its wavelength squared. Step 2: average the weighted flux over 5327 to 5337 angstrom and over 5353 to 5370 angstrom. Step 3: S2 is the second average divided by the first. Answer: 1.1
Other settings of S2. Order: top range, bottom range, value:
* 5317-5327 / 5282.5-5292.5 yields 1.03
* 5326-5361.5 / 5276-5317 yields 1.00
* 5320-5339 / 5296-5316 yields 0.93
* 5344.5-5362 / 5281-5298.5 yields 1.12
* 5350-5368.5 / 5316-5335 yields 1.10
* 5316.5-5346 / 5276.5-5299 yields 1.01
